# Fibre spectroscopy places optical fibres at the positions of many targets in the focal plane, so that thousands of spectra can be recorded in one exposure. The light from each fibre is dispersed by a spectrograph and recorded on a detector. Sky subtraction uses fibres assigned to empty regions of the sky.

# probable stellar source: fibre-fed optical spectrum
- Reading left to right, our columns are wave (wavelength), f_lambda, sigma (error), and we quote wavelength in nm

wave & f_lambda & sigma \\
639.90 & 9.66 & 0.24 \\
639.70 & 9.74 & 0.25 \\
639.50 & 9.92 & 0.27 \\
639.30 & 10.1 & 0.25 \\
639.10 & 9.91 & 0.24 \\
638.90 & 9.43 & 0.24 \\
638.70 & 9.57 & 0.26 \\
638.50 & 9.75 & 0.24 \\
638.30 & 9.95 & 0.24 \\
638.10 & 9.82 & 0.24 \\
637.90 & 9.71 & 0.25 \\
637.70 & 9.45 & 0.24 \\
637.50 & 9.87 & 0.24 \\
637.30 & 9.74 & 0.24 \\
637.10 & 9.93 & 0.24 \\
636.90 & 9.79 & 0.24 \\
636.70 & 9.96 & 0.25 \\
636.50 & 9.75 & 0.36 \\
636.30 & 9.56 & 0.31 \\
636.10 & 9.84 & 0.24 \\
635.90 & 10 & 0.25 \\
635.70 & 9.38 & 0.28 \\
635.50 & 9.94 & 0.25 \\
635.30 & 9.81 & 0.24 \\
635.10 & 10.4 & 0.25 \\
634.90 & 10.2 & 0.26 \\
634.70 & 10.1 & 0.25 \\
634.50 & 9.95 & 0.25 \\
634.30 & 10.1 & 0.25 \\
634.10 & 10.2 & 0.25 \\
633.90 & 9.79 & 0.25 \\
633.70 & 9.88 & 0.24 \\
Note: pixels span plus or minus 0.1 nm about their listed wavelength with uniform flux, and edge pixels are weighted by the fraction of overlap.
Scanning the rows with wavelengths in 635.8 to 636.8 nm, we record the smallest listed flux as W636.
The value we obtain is 9.56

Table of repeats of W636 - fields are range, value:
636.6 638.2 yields 9.45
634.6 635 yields 10.1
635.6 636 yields 9.38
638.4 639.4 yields 9.43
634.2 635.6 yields 9.81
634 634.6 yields 9.95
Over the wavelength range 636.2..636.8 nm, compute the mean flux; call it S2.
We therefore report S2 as 9.76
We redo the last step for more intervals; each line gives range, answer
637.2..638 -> 9.69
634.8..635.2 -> 10.3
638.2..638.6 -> 9.85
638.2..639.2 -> 9.72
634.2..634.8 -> 10.1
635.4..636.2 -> 9.79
